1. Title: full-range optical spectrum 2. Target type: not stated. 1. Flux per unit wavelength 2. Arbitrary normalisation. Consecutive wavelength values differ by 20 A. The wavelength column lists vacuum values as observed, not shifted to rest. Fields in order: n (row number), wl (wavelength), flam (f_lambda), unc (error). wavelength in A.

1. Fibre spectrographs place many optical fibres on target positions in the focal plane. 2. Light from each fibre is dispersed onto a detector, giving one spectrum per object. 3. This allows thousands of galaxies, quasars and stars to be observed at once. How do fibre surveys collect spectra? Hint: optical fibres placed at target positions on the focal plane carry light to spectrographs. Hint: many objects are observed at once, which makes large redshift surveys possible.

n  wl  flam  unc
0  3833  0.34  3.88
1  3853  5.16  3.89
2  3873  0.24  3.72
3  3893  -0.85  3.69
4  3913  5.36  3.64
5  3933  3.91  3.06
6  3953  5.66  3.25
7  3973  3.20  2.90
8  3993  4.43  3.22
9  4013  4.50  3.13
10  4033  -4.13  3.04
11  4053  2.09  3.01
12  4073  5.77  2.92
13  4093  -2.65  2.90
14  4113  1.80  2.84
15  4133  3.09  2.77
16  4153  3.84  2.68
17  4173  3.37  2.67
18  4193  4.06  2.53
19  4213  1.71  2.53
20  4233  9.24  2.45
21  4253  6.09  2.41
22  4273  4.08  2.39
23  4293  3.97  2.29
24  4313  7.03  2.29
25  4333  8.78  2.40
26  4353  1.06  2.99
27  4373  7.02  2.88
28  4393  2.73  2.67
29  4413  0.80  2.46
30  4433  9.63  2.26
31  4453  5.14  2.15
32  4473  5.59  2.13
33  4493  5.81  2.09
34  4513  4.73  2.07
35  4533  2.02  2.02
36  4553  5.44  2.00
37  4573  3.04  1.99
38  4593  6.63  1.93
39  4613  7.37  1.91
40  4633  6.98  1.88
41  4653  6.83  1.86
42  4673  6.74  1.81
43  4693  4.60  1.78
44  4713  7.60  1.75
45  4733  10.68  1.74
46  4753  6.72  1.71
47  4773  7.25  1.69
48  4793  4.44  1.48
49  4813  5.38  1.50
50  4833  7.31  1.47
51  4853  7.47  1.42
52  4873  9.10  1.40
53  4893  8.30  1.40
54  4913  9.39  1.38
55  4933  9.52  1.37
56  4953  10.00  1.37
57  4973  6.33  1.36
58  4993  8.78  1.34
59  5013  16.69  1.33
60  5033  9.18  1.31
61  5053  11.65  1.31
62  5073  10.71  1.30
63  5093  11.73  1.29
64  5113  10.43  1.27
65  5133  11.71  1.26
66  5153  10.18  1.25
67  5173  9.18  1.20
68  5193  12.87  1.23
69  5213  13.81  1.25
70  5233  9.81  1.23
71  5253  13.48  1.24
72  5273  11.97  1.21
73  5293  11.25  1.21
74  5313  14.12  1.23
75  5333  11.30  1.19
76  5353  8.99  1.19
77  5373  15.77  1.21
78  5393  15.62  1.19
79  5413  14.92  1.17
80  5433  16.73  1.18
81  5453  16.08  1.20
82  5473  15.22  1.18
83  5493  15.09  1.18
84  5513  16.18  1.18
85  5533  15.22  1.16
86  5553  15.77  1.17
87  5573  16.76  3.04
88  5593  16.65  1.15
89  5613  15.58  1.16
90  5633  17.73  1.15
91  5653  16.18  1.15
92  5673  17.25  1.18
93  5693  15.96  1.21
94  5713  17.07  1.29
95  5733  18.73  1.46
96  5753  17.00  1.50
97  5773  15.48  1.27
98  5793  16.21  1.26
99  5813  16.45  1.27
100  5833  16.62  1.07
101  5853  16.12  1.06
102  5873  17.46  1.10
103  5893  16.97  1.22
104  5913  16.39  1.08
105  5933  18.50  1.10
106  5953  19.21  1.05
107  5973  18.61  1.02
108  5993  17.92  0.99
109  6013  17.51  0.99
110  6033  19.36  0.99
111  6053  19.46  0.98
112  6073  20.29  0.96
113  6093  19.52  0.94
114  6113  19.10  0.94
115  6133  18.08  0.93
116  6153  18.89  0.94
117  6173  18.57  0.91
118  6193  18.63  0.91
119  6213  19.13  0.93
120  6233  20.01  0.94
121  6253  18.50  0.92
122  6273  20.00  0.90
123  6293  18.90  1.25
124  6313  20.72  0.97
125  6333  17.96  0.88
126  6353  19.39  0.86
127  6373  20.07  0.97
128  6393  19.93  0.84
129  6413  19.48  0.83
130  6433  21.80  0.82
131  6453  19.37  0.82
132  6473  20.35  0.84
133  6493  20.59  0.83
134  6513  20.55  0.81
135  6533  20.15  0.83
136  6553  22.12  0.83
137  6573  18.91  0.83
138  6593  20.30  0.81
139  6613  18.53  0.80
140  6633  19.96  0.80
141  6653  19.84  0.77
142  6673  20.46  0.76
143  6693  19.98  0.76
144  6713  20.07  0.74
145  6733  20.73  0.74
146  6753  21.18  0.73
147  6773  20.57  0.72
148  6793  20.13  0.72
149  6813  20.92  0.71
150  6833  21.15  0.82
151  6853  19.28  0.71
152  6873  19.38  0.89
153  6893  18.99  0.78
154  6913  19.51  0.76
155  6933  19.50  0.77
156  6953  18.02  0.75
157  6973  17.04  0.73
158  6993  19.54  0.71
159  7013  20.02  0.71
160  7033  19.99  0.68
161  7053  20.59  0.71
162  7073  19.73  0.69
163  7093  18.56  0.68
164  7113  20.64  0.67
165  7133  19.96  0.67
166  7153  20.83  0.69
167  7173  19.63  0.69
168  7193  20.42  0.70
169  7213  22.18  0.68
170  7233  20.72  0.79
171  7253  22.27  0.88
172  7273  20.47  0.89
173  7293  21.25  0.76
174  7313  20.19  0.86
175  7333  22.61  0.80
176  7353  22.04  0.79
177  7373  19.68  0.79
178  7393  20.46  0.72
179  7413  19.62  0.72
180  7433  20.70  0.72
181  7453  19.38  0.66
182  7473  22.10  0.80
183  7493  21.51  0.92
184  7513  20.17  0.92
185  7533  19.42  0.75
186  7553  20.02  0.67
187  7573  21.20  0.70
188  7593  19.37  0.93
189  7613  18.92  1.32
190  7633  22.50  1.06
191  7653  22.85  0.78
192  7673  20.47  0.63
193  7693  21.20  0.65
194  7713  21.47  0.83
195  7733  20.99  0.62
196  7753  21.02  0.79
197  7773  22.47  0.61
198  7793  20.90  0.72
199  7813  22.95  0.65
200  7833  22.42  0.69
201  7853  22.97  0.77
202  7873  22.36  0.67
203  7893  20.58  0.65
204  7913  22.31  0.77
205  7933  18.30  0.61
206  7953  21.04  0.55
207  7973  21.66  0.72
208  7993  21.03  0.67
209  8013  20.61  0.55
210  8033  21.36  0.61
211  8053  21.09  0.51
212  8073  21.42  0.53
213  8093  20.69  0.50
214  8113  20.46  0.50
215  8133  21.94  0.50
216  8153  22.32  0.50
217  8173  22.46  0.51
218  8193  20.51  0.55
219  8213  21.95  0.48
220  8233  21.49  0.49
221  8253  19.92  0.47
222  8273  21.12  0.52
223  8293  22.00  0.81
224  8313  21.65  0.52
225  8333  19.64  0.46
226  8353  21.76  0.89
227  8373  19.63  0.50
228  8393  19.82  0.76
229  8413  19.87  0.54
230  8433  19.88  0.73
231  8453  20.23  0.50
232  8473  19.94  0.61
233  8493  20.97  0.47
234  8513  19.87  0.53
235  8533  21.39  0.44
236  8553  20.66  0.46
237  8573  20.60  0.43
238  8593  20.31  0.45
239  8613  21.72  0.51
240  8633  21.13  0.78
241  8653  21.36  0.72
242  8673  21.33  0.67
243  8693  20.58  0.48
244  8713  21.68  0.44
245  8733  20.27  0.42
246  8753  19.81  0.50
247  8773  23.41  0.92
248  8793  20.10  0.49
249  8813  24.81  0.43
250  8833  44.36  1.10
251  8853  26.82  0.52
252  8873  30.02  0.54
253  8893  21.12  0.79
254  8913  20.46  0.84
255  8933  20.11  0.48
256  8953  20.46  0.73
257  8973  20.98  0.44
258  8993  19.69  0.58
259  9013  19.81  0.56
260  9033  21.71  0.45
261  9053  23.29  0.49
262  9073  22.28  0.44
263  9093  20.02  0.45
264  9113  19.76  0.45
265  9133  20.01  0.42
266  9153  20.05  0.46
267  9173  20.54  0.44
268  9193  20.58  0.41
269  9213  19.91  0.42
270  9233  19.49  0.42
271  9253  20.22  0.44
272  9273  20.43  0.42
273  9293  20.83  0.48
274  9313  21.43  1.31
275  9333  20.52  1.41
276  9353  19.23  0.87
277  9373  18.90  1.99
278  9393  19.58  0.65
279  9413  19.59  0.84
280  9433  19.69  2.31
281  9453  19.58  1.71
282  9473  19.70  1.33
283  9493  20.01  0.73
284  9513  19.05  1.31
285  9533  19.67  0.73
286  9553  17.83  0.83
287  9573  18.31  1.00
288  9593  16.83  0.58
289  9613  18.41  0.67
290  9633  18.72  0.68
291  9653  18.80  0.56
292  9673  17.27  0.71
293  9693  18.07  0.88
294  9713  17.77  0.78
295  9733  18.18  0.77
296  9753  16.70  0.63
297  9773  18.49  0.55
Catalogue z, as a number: 0.35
